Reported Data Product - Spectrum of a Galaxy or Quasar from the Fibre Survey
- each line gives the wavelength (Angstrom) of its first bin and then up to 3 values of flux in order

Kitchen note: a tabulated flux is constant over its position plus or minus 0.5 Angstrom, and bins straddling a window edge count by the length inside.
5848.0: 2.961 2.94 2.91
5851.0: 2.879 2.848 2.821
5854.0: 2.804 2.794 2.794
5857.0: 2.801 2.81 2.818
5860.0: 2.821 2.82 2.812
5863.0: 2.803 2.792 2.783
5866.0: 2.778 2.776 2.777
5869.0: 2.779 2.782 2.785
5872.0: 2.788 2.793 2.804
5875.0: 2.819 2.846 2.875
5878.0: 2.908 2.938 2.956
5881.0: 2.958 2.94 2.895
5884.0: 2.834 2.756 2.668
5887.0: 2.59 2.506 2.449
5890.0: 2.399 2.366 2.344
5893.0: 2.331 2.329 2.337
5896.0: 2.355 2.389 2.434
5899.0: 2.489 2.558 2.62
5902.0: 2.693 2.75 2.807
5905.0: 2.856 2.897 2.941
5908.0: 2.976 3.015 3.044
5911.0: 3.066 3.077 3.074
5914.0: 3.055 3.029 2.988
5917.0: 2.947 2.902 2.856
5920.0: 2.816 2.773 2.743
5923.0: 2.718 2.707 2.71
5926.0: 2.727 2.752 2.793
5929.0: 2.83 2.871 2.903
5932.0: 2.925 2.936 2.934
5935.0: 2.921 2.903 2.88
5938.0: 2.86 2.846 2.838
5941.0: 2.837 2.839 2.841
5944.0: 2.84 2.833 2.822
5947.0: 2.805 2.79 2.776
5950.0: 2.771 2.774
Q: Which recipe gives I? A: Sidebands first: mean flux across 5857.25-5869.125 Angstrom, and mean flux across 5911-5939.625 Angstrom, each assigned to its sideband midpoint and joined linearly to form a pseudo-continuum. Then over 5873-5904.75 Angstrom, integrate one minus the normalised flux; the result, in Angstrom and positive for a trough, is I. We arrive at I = 2.1 Angstrom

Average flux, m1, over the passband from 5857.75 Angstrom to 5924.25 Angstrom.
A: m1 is 2.76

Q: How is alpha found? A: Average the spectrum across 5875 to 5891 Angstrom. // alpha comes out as 2.76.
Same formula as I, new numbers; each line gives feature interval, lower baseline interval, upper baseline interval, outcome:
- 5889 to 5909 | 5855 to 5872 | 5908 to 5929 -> 1.9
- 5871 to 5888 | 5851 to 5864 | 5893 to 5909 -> -0.6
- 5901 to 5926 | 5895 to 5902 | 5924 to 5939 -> -2.3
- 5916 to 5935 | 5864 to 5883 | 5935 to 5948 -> 0.1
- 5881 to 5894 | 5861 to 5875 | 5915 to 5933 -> 1.0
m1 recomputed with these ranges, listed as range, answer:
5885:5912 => 2.63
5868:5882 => 2.85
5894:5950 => 2.81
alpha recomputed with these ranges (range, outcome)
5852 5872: 2.8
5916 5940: 2.84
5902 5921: 2.94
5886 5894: 2.44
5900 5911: 2.86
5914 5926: 2.84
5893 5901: 2.42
